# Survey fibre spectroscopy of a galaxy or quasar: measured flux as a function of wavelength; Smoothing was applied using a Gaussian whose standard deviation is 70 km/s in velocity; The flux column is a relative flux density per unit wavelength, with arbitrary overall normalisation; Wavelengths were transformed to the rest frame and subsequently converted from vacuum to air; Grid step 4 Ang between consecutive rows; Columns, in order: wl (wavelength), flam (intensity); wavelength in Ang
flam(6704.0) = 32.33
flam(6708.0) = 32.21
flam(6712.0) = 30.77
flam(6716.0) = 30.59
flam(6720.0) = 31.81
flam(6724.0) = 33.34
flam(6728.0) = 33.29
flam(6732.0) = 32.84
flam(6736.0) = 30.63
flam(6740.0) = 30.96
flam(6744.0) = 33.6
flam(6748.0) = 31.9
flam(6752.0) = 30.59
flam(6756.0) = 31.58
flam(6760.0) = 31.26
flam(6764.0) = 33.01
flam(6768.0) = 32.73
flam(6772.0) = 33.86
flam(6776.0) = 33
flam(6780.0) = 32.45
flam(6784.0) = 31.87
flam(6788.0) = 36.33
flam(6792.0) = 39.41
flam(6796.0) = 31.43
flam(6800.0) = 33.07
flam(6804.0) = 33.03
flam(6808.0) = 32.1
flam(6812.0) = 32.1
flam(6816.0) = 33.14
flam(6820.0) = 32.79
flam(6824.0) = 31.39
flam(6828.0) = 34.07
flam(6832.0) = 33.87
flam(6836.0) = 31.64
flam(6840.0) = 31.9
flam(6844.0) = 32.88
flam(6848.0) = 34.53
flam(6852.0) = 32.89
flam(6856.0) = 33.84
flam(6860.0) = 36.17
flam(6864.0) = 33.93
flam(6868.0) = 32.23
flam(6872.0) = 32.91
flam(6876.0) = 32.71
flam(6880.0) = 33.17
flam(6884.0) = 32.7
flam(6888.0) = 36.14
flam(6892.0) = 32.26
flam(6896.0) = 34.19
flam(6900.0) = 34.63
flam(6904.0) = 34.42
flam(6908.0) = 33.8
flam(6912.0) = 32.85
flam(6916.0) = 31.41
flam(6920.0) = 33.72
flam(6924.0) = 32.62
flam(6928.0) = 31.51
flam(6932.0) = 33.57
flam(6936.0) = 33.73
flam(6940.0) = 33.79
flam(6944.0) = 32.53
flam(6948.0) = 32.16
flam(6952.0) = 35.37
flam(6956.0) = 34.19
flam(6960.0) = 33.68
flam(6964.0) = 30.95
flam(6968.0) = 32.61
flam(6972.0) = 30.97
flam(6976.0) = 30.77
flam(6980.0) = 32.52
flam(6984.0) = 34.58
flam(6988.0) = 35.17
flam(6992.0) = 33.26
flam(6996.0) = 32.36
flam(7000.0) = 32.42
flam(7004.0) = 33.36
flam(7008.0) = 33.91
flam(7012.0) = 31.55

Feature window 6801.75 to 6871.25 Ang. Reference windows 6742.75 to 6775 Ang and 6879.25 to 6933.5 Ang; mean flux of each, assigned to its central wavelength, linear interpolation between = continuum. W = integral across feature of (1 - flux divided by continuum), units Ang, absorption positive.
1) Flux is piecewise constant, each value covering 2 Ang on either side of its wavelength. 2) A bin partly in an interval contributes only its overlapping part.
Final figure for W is -0.47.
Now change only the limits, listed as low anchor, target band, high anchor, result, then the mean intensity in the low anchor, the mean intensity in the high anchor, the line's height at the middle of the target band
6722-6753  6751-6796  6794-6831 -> -1.2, 32.2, 32.6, 32.4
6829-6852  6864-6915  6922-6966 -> -0.7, 33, 33.1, 33.1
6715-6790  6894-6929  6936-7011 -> -0.5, 32.4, 33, 32.9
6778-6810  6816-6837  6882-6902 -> 0.6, 33.7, 34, 33.8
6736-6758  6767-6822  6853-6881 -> -1.7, 31.6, 33.6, 32.4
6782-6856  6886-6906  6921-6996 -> -0.7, 33.3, 33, 33.1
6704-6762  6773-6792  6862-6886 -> -1.1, 31.8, 32.9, 32.2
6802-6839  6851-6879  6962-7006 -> -0.8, 32.7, 32.6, 32.7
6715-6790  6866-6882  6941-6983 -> -0.1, 32.4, 32.7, 32.6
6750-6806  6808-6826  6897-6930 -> 0.4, 33.1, 33.2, 33.1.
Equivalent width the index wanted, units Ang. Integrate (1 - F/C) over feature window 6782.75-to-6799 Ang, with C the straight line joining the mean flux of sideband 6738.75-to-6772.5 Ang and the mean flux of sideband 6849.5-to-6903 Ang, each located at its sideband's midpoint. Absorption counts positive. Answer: -1.1 Ang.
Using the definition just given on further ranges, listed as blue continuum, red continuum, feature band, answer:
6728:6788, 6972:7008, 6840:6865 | -0.97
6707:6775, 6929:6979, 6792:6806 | -0.53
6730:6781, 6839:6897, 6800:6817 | 0.10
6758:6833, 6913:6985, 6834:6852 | 0.17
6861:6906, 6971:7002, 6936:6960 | -0.37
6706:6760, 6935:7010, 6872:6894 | -0.51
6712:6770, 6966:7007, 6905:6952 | -0.57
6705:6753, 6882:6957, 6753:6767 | 0.11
